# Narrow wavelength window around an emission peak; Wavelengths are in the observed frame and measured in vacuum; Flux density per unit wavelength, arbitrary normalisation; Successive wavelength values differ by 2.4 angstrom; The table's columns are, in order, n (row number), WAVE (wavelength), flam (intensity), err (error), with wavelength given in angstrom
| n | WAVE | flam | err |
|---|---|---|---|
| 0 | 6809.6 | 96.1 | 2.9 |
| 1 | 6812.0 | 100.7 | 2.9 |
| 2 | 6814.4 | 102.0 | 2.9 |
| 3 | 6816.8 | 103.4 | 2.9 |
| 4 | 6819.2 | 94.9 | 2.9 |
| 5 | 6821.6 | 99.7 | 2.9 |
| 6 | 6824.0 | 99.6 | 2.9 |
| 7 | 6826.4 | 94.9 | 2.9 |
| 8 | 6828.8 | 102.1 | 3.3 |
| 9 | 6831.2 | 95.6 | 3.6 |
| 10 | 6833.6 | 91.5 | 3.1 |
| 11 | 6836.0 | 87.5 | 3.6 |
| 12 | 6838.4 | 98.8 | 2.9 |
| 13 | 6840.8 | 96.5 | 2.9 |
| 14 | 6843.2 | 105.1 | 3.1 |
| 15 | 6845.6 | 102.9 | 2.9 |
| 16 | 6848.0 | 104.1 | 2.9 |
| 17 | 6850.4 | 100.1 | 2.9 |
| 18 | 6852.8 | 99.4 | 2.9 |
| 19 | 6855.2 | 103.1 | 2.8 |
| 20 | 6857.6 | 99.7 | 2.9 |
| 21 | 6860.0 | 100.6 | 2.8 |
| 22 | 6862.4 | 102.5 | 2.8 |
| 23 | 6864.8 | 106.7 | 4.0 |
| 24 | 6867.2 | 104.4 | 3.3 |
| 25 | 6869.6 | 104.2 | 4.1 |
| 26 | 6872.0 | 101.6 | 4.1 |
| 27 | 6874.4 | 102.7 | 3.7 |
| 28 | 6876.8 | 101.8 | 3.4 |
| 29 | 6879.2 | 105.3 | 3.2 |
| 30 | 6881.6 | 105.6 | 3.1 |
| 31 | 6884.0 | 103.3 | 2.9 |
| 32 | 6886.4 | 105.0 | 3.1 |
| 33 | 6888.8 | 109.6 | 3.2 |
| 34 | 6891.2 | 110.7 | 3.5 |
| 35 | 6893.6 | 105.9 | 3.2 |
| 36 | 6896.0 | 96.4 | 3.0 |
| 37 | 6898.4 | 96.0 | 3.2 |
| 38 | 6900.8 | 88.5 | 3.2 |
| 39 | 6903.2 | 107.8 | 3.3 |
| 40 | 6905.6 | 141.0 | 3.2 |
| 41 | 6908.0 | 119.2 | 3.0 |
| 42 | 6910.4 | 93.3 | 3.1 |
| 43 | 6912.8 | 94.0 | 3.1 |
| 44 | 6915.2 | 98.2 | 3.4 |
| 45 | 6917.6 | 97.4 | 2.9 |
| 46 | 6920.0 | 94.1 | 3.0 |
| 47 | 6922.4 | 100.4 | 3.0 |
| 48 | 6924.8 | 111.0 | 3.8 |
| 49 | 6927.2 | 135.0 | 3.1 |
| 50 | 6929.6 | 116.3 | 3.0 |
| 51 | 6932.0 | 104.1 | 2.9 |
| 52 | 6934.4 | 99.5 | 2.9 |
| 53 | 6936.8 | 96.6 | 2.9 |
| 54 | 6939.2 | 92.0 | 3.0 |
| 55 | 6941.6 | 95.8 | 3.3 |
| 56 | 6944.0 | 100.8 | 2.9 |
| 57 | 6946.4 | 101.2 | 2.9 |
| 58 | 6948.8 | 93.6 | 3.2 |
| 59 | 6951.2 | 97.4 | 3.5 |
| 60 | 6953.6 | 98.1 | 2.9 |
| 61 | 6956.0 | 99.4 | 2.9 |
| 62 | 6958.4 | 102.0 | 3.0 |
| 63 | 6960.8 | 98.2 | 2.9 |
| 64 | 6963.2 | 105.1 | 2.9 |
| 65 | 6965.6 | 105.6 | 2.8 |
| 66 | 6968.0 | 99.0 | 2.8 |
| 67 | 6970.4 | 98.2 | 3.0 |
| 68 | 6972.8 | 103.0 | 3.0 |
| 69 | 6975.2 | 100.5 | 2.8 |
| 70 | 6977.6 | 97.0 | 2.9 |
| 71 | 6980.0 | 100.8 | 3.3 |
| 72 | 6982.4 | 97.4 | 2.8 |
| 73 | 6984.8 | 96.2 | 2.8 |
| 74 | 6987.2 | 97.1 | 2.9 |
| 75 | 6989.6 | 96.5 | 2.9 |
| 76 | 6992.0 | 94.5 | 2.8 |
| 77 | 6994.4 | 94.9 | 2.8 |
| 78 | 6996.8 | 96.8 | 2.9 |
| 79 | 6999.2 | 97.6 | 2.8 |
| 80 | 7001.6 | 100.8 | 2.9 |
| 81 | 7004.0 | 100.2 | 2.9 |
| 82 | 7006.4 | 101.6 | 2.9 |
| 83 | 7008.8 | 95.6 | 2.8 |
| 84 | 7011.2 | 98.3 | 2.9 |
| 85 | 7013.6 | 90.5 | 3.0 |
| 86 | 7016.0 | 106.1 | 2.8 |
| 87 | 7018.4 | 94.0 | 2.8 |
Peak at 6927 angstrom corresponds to [N II] 6583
